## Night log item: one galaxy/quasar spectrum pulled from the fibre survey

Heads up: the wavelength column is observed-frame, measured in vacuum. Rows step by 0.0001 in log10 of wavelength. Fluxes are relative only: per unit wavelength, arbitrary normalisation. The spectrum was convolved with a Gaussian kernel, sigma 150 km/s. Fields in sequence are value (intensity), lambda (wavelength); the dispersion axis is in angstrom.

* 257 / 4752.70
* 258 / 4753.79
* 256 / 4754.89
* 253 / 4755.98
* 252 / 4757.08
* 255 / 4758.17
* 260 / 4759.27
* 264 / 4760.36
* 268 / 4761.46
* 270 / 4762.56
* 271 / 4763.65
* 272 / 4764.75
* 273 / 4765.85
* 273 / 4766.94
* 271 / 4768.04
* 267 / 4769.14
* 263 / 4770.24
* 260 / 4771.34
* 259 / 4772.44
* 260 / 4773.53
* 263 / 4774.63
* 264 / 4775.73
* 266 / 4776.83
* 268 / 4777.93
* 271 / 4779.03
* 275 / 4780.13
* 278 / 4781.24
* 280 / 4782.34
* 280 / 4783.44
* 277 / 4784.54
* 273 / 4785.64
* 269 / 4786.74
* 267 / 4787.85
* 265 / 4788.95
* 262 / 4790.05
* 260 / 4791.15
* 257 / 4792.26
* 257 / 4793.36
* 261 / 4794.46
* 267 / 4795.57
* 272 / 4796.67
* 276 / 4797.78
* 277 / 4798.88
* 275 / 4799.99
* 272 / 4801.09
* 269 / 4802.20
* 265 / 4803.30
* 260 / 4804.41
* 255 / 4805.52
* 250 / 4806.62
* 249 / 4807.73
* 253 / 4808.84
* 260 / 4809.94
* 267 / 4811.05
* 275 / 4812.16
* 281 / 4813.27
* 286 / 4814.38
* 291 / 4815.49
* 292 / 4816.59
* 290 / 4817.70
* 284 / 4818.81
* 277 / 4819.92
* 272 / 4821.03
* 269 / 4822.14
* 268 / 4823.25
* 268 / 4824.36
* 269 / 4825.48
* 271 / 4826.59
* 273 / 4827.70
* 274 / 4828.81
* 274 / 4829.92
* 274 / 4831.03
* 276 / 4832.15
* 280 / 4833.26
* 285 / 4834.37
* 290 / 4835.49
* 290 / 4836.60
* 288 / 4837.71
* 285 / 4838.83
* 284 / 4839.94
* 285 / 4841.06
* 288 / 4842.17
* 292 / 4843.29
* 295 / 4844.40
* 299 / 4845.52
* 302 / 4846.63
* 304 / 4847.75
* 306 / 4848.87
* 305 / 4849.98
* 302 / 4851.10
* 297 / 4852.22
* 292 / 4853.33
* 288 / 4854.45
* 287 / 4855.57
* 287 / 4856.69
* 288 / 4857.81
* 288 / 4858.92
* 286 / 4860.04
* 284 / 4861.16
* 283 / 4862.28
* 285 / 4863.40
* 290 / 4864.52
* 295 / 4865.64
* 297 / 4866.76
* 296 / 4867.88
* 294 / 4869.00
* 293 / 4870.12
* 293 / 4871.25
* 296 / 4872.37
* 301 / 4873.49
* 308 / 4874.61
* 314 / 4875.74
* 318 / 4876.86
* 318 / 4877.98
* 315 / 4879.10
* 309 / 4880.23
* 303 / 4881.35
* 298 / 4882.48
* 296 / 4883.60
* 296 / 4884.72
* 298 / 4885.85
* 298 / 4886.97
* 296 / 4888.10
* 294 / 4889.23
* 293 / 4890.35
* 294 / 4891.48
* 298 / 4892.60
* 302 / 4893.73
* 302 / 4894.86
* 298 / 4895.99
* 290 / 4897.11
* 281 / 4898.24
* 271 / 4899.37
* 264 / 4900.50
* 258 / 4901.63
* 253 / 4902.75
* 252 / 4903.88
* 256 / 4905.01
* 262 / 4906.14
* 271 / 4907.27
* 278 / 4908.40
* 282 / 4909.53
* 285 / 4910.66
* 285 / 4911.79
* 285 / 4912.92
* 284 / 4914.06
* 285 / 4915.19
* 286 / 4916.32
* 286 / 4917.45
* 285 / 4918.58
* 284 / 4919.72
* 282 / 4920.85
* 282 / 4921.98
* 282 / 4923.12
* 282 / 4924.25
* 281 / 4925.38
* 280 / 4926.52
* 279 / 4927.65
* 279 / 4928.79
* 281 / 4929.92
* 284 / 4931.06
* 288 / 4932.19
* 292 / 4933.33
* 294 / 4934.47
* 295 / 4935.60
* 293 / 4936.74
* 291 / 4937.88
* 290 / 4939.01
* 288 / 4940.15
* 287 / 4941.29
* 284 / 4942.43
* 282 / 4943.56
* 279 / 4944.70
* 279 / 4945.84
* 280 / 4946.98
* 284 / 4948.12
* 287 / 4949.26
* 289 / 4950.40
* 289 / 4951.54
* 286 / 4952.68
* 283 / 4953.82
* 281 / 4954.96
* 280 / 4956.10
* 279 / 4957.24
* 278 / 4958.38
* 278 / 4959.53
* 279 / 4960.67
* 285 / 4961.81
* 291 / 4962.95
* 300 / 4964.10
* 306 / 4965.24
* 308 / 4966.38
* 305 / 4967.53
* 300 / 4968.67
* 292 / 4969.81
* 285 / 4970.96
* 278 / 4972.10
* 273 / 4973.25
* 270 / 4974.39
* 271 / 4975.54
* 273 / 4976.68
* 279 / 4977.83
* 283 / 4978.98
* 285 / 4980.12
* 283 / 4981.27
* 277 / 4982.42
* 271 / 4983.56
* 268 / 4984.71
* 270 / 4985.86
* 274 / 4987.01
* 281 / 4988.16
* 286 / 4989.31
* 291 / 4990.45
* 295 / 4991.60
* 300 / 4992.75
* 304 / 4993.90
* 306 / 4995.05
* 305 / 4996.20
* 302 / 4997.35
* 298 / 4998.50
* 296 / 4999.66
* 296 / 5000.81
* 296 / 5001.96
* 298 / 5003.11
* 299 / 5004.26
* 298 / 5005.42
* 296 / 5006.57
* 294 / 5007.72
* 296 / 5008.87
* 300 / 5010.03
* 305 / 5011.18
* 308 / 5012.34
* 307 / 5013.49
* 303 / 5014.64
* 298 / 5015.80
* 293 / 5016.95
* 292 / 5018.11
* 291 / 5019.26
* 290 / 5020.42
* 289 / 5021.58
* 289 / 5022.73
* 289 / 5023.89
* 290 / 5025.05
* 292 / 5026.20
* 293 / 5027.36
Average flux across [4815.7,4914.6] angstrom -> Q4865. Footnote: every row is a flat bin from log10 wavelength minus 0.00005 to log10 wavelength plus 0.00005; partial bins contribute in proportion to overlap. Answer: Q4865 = 288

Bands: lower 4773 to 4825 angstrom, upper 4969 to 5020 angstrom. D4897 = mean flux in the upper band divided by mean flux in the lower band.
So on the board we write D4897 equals 1.08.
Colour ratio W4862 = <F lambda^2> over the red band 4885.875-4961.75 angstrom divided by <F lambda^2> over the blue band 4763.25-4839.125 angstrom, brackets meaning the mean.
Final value 1.10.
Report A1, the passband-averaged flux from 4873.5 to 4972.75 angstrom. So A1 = 287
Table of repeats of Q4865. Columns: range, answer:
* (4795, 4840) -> 274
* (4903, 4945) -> 282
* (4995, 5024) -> 297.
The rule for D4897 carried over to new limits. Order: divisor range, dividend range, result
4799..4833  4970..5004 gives 1.05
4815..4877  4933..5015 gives 1.00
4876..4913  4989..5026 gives 1.03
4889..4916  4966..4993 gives 1.01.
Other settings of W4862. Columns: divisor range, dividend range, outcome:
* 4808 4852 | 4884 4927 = 1.03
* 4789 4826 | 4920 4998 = 1.13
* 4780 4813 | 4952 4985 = 1.14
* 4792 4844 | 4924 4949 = 1.09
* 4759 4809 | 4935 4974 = 1.15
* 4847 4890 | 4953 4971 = 1.01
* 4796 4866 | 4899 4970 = 1.05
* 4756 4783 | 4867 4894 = 1.18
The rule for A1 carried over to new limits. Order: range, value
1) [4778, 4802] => 270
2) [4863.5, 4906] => 292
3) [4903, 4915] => 274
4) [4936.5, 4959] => 284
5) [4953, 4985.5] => 284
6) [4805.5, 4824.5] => 272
